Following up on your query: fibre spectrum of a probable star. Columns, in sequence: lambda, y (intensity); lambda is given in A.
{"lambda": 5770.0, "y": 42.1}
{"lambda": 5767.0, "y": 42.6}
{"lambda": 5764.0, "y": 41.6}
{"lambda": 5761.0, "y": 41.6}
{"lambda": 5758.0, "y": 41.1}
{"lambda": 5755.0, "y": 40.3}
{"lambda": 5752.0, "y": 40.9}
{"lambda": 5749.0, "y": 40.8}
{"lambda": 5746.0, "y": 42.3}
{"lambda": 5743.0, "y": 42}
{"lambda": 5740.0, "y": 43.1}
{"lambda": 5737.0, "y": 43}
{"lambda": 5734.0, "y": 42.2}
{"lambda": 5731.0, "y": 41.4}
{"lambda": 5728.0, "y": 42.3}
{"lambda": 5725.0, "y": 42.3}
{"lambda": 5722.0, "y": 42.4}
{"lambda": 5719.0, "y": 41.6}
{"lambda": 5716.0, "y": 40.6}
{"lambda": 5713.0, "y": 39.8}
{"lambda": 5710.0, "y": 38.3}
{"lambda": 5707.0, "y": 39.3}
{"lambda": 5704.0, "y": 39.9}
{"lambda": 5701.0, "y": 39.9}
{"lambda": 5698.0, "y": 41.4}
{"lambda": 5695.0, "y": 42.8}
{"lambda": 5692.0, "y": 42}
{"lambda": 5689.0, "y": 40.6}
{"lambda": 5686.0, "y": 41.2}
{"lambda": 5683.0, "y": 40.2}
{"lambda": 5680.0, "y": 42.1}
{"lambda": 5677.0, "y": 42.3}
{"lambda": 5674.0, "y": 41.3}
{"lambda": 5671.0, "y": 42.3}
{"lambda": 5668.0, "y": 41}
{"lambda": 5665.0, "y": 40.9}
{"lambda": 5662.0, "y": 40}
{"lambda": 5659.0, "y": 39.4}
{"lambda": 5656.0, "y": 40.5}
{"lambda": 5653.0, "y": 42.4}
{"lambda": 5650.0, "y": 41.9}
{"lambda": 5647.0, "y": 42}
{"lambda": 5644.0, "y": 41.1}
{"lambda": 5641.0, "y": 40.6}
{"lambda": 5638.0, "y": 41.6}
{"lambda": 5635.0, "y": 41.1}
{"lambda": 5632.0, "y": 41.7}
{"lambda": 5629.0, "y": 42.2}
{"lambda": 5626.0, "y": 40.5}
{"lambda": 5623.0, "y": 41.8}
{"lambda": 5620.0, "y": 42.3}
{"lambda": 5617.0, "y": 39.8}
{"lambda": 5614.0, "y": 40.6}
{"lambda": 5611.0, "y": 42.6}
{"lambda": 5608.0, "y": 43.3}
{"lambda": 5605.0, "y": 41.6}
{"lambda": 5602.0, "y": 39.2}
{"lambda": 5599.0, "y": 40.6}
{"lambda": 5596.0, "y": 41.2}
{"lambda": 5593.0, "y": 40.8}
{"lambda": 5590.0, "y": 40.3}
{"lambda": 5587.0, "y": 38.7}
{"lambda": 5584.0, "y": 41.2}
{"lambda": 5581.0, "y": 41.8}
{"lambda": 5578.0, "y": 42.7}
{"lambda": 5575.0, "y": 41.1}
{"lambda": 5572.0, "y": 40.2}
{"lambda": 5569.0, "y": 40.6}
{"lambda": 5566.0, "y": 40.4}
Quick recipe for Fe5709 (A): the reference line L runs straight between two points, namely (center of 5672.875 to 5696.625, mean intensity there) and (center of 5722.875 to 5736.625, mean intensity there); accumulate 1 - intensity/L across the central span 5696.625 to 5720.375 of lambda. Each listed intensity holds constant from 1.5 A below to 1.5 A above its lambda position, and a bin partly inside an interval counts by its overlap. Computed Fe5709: 1.0 A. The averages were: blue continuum 41.6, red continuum 42.1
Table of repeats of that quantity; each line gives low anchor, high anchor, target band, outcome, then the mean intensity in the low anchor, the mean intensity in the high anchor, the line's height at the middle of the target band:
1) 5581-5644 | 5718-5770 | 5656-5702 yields 0.4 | 41.1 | 41.9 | 41.5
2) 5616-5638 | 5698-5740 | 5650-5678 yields 0.1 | 41.4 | 41.1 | 41.3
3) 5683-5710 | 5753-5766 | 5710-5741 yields -0.6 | 40.7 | 41.2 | 40.9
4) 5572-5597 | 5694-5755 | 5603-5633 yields -0.4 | 40.9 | 41.3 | 41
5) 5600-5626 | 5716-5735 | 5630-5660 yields 0.2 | 41.3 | 41.9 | 41.5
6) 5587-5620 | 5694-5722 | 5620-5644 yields -0.3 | 41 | 40.5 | 40.8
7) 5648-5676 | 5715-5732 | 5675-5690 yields 0.0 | 41.1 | 41.8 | 41.3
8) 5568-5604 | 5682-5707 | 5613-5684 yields -0.7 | 40.7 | 40.9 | 40.8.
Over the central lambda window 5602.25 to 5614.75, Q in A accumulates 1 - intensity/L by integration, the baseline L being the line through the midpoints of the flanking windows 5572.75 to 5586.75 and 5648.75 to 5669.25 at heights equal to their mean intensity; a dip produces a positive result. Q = -0.2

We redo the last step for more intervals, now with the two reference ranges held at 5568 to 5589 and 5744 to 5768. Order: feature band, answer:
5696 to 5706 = 0.2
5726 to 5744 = -0.4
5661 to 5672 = 0.0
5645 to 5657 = -0.2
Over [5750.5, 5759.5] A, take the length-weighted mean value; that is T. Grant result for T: 40.8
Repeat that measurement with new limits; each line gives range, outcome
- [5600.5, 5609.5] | 41.4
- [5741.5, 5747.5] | 42.1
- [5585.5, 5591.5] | 39.5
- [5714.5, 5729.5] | 41.8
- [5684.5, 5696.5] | 41.6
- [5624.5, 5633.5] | 41.5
